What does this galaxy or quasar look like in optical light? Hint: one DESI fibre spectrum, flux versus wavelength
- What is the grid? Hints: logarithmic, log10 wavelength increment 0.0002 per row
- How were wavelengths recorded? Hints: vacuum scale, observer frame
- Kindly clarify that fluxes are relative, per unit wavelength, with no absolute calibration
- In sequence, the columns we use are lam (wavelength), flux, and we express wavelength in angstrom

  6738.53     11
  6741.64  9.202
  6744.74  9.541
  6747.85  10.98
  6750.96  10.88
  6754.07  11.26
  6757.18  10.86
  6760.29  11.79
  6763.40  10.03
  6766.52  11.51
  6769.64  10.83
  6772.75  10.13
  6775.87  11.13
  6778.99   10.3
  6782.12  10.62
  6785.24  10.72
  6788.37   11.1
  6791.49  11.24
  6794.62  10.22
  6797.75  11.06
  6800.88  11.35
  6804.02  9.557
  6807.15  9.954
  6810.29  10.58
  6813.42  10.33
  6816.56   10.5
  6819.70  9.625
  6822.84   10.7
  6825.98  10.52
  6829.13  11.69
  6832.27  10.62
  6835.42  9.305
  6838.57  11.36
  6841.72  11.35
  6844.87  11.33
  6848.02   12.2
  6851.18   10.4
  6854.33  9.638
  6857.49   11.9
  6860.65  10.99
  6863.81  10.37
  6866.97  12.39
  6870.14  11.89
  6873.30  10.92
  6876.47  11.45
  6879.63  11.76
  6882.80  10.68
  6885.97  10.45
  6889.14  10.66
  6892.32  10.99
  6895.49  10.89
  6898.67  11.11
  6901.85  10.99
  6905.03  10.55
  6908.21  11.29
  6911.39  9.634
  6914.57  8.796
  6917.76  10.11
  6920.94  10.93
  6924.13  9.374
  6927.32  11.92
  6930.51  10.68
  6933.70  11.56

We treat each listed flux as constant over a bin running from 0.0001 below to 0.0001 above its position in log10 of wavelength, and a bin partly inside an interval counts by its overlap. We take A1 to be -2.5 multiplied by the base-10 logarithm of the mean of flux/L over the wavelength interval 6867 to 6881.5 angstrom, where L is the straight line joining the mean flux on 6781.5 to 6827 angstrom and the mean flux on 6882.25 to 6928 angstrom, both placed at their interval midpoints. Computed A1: -0.10 mag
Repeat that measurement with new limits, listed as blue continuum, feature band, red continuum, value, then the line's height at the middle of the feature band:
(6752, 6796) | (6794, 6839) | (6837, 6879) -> 0.06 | 11.1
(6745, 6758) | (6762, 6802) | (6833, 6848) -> 0.01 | 10.9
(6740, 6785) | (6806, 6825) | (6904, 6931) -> 0.03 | 10.5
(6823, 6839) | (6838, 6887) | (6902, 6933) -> -0.06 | 10.6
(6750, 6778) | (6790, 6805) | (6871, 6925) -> 0.01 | 10.9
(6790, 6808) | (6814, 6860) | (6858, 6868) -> 0.02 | 11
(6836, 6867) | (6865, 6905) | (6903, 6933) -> -0.04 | 10.7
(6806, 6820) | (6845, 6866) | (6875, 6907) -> -0.04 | 10.6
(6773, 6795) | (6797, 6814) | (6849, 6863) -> 0.03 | 10.8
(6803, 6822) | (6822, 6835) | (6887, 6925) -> -0.06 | 10.2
